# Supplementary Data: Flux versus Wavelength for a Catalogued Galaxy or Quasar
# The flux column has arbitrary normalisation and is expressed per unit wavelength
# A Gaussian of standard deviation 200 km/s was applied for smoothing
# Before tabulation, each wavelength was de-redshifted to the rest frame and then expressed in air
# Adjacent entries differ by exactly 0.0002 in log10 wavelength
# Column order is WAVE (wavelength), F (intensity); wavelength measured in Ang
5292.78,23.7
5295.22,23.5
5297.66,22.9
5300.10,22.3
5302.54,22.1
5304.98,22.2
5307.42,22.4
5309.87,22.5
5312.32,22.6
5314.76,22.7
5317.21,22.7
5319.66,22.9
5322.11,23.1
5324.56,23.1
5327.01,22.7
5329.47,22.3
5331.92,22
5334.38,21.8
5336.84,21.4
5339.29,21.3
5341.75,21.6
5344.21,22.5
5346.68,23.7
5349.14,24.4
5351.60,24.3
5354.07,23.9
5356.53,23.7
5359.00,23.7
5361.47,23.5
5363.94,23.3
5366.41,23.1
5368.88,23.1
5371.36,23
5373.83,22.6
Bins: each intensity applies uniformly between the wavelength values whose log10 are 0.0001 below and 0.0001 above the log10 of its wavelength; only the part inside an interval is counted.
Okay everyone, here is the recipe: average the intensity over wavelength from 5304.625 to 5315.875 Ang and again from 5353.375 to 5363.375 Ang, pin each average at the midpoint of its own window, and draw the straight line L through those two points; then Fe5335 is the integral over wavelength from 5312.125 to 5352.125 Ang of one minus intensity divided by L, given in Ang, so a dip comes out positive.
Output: 0.7 Ang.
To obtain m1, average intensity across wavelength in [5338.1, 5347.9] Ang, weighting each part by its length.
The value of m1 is 22.3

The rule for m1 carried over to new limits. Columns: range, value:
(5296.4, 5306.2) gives 22.4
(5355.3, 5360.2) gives 23.7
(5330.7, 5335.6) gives 21.9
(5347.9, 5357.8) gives 24.1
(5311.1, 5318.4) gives 22.7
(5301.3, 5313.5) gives 22.4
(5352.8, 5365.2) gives 23.6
